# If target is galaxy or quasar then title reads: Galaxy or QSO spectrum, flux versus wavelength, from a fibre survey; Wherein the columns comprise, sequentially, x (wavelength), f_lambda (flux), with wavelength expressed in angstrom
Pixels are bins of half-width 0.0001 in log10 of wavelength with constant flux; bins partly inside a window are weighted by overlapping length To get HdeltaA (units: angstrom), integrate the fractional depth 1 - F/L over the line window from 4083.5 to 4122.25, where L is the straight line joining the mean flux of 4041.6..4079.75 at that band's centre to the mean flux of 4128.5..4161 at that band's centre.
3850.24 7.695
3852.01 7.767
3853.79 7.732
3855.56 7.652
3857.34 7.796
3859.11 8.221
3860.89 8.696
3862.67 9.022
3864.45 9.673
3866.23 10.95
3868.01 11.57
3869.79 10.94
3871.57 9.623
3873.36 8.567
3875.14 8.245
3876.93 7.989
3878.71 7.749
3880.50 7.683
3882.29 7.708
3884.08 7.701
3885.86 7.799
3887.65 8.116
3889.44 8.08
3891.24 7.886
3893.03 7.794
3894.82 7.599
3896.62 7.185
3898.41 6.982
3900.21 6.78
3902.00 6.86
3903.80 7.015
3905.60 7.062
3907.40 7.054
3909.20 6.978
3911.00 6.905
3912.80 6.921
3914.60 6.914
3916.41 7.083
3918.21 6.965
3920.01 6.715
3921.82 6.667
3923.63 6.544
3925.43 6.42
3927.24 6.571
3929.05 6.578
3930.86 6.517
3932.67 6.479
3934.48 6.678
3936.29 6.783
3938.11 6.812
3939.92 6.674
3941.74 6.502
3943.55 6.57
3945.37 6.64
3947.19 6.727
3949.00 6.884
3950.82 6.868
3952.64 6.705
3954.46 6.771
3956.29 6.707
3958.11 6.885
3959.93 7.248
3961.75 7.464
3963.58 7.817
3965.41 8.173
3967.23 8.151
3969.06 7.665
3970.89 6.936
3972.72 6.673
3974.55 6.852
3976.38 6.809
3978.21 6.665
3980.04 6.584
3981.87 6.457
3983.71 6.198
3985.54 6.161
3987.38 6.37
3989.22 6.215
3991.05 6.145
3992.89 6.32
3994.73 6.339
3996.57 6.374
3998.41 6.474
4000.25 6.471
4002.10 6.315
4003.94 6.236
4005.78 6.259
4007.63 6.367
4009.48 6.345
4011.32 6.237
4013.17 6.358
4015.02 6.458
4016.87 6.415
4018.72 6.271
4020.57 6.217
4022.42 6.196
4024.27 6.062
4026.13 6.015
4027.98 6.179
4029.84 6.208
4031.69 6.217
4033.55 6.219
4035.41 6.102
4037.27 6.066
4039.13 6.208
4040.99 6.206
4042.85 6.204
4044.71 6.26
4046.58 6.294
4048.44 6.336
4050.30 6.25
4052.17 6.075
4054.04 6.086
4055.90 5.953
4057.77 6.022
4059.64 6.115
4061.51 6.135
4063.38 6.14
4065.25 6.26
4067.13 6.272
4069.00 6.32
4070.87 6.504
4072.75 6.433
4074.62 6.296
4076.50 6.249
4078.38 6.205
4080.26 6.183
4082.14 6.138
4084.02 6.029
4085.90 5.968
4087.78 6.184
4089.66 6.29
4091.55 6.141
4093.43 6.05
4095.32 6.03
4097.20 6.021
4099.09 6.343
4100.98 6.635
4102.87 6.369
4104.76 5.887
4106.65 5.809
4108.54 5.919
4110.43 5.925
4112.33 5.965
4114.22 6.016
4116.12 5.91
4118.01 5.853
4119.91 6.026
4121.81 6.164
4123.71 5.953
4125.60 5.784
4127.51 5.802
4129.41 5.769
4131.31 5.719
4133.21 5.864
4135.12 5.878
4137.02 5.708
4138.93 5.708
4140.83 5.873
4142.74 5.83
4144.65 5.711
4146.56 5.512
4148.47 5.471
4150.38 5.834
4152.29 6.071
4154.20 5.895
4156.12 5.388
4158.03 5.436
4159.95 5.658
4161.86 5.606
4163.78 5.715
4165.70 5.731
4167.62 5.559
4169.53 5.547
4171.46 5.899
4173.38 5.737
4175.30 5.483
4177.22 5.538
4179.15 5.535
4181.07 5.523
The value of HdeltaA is -0.7 angstrom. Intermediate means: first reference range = 6.22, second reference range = 5.73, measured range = 6.07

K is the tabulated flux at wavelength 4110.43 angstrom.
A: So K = 5.925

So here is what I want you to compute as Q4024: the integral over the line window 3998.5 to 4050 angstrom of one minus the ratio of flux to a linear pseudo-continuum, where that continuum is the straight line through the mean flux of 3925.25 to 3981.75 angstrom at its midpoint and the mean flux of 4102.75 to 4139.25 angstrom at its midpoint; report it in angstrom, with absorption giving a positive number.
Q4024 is 1.76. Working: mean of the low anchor 6.9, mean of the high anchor 5.89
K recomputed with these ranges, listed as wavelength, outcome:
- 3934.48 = 6.678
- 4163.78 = 5.715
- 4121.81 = 6.164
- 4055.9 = 5.953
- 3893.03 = 7.794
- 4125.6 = 5.784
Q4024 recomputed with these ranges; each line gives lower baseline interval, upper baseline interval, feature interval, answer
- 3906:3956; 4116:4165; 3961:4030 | -1.3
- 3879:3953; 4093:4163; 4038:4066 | 0.5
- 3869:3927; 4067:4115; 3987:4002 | 1.1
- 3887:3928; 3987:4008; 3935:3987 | -2.1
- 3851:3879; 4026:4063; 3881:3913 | 4.0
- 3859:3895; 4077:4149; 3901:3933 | 5.5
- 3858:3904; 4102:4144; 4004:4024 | 2.0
